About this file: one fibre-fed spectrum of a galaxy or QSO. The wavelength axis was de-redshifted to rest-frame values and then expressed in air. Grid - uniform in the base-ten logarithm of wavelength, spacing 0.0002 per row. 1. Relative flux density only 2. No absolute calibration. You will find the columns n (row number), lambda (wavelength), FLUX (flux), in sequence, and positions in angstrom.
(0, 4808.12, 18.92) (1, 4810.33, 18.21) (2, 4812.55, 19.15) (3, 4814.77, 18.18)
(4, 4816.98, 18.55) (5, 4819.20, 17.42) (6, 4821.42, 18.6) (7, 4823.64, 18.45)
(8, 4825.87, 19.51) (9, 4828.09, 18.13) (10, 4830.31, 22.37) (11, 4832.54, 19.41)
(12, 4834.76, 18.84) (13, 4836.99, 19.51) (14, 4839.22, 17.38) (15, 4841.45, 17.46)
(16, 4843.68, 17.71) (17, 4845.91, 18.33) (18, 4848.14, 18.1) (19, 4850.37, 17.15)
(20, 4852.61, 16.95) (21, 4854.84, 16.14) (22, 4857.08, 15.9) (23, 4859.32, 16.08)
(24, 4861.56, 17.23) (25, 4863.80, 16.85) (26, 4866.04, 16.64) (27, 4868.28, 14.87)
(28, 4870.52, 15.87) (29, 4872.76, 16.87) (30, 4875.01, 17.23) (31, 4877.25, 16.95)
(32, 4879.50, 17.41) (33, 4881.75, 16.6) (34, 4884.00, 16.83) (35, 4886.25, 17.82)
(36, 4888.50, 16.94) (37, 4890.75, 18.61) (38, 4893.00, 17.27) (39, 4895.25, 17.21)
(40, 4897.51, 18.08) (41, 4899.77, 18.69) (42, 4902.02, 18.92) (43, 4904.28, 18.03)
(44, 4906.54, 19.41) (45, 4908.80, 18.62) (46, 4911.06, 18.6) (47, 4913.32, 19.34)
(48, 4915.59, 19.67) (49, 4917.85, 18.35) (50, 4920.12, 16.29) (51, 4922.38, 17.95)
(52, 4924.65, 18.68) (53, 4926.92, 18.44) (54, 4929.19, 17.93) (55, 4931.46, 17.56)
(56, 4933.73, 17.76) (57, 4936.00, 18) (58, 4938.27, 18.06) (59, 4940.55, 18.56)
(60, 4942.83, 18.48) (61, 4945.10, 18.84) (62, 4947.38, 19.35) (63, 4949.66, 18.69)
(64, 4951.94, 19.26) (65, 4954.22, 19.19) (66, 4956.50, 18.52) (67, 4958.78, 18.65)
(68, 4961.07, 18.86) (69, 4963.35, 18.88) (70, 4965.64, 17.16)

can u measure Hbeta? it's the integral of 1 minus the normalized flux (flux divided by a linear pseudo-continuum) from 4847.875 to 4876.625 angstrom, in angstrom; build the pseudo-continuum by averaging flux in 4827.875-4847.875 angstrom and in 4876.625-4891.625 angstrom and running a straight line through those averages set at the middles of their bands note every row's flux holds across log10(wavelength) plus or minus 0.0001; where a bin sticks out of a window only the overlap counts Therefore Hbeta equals 2.3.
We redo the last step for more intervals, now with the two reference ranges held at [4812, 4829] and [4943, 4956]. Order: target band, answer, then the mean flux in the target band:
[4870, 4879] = 0.9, 16.8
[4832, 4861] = 1.6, 17.6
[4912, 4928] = 0.4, 18.4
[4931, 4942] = 0.5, 18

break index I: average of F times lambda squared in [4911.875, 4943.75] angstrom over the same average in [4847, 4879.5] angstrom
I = 1.12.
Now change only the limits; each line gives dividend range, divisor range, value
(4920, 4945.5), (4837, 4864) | 1.09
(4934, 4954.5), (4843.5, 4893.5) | 1.13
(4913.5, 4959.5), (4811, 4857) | 1.05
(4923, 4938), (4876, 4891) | 1.07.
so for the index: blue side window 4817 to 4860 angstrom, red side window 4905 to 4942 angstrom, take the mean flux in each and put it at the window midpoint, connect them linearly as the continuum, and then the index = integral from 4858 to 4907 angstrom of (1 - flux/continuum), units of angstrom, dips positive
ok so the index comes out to 2.58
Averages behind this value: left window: 18.1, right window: 18.3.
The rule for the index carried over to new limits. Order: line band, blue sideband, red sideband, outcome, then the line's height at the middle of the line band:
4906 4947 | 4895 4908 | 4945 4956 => 0.9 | 18.8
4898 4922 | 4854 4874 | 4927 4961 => -1.4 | 17.6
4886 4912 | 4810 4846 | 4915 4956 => 0.4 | 18.5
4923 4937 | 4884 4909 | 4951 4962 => 0.4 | 18.5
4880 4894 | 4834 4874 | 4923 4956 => 0.2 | 17.6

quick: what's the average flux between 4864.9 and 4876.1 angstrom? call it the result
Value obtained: 16.3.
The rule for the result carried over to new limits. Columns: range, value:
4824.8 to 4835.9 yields 19.7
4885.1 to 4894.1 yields 17.7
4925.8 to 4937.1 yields 17.9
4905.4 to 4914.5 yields 19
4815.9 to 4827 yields 18.5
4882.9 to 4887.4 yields 17.3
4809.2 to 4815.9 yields 18.5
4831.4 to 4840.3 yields 18.8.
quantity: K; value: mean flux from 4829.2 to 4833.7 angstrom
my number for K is 20.9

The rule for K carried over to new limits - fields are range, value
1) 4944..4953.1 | 19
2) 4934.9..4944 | 18.3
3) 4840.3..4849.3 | 17.9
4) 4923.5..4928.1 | 18.5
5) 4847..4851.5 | 17.6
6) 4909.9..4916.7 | 19.2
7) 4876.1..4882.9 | 17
